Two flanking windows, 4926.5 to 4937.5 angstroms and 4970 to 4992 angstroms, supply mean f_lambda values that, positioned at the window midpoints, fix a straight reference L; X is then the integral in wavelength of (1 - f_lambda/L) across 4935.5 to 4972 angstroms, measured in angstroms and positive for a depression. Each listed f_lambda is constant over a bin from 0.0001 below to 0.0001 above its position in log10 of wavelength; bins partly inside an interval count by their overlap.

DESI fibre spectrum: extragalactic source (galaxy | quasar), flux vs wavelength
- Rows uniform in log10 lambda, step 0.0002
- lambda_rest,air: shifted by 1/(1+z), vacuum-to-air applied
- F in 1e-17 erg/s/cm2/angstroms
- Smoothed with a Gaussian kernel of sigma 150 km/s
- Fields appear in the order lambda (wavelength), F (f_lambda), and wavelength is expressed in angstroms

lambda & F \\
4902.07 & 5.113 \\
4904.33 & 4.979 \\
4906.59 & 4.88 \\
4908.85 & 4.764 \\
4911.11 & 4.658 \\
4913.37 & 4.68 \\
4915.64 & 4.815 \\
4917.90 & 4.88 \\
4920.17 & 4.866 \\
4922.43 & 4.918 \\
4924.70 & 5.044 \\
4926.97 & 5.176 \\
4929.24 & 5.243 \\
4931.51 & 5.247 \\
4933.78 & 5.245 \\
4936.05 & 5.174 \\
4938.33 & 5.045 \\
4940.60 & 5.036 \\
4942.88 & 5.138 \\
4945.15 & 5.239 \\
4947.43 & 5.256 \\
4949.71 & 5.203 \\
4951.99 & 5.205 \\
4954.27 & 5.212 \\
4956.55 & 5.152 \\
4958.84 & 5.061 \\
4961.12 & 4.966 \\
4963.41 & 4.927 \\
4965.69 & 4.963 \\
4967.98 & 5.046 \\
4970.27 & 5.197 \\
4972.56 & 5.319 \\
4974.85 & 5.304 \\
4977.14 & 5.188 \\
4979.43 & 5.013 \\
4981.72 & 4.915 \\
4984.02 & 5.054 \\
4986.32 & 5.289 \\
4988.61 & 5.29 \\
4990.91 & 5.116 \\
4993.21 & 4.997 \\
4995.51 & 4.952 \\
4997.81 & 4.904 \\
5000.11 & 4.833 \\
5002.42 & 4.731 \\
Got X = 0.5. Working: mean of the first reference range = 5.21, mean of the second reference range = 5.17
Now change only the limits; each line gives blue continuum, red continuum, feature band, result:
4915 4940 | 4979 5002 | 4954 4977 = -0.3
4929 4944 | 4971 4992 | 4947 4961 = 0.0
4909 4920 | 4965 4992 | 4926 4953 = -1.5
